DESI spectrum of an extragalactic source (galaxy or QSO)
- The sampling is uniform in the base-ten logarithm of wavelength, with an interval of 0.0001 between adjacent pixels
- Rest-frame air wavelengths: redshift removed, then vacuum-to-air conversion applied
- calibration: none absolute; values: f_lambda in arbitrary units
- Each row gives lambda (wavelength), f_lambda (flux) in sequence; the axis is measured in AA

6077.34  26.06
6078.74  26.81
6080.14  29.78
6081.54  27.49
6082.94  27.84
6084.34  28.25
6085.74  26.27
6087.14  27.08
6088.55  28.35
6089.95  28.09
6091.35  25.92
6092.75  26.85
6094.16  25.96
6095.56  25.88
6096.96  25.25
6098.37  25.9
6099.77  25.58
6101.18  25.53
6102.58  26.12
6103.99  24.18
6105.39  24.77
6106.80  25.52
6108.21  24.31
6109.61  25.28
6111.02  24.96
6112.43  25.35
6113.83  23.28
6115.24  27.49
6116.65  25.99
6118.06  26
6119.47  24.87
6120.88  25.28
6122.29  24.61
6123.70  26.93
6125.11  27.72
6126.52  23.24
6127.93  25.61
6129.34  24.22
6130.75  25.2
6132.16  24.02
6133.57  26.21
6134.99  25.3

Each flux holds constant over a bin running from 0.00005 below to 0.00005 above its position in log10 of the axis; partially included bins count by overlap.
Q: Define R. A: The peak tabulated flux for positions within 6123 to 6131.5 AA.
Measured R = 27.72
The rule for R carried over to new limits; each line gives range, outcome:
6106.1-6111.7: 25.52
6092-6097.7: 26.85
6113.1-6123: 27.49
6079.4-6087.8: 29.78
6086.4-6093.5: 28.35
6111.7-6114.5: 25.35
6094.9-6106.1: 26.12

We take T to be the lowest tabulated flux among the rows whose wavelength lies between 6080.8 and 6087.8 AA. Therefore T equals 26.27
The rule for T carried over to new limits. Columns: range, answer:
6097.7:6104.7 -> 24.18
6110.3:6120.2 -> 23.28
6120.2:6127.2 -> 23.24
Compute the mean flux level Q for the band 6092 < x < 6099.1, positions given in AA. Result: 26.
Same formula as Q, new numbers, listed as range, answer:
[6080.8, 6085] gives 27.9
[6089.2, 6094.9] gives 26.7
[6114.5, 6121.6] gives 25.9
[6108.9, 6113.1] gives 25.2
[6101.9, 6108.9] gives 25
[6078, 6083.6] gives 28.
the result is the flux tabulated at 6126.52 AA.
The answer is 23.24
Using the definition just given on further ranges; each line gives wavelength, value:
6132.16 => 24.02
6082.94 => 27.84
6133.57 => 26.21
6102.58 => 26.12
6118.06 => 26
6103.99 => 24.18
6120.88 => 25.28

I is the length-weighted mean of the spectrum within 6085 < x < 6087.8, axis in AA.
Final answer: 26.7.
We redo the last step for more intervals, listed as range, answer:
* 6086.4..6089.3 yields 27.7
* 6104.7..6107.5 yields 25.1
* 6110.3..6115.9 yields 25.3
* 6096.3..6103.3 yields 25.7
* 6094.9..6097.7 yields 25.5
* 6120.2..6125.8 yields 26.1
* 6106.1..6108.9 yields 24.9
